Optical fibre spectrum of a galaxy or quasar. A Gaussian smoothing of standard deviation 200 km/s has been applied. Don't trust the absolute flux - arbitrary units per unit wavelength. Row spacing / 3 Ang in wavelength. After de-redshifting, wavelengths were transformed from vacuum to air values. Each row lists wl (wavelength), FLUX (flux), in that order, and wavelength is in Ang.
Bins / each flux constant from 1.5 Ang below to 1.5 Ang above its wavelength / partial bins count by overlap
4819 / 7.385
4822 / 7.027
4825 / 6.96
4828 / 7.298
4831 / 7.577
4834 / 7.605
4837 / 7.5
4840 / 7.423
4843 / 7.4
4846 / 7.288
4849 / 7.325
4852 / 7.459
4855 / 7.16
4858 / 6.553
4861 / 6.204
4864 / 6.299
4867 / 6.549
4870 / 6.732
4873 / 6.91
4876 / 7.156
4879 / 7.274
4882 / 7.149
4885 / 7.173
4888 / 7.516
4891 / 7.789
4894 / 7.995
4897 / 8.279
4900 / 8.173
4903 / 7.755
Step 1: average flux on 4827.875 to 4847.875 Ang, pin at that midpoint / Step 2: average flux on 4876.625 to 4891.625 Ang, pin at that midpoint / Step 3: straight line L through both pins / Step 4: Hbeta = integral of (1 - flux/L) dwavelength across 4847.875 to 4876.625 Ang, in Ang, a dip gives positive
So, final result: 2.24 Ang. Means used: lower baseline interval 7.45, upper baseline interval 7.34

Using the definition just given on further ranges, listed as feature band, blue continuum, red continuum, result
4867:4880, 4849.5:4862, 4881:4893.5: 0.5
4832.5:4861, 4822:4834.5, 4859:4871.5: -1.5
